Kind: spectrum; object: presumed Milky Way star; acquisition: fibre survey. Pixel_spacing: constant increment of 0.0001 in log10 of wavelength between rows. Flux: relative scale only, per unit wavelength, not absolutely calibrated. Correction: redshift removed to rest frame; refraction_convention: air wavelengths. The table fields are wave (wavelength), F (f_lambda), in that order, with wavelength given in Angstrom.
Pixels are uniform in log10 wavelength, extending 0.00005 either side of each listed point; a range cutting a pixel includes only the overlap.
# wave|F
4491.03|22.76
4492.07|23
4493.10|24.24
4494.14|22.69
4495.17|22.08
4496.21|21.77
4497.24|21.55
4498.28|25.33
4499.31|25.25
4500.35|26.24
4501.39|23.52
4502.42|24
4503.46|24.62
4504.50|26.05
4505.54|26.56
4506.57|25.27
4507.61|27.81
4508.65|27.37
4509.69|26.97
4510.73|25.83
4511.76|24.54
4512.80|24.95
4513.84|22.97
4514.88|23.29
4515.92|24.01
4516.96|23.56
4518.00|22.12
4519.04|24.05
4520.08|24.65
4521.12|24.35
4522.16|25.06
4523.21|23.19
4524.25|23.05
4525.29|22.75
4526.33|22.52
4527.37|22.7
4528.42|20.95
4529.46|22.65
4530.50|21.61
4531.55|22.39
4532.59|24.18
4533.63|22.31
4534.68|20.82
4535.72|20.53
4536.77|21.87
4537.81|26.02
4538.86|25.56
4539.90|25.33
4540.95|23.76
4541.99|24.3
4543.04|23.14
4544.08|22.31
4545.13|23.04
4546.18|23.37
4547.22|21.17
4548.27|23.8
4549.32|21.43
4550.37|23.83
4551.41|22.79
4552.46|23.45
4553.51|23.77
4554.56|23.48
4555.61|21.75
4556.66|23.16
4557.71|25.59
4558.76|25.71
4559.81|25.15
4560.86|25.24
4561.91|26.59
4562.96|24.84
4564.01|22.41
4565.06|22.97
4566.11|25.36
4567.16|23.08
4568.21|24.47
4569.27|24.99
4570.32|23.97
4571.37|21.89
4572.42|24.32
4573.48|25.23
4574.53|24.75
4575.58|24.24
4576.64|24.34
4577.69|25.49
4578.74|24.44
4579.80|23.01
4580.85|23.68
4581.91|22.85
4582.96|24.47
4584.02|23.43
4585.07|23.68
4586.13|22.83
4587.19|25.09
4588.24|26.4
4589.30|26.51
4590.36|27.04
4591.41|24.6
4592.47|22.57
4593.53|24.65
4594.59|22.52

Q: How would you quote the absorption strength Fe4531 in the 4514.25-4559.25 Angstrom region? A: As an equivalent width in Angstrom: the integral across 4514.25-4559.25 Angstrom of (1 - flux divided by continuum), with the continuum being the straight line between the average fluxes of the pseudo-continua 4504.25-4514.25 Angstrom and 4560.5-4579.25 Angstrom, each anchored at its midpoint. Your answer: 3.5 Angstrom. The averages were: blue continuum 25.9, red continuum 24.4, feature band 23.2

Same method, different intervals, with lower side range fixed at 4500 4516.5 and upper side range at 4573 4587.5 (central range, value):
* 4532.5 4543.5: 0.6 Angstrom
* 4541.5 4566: 0.9 Angstrom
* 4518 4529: 0.8 Angstrom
